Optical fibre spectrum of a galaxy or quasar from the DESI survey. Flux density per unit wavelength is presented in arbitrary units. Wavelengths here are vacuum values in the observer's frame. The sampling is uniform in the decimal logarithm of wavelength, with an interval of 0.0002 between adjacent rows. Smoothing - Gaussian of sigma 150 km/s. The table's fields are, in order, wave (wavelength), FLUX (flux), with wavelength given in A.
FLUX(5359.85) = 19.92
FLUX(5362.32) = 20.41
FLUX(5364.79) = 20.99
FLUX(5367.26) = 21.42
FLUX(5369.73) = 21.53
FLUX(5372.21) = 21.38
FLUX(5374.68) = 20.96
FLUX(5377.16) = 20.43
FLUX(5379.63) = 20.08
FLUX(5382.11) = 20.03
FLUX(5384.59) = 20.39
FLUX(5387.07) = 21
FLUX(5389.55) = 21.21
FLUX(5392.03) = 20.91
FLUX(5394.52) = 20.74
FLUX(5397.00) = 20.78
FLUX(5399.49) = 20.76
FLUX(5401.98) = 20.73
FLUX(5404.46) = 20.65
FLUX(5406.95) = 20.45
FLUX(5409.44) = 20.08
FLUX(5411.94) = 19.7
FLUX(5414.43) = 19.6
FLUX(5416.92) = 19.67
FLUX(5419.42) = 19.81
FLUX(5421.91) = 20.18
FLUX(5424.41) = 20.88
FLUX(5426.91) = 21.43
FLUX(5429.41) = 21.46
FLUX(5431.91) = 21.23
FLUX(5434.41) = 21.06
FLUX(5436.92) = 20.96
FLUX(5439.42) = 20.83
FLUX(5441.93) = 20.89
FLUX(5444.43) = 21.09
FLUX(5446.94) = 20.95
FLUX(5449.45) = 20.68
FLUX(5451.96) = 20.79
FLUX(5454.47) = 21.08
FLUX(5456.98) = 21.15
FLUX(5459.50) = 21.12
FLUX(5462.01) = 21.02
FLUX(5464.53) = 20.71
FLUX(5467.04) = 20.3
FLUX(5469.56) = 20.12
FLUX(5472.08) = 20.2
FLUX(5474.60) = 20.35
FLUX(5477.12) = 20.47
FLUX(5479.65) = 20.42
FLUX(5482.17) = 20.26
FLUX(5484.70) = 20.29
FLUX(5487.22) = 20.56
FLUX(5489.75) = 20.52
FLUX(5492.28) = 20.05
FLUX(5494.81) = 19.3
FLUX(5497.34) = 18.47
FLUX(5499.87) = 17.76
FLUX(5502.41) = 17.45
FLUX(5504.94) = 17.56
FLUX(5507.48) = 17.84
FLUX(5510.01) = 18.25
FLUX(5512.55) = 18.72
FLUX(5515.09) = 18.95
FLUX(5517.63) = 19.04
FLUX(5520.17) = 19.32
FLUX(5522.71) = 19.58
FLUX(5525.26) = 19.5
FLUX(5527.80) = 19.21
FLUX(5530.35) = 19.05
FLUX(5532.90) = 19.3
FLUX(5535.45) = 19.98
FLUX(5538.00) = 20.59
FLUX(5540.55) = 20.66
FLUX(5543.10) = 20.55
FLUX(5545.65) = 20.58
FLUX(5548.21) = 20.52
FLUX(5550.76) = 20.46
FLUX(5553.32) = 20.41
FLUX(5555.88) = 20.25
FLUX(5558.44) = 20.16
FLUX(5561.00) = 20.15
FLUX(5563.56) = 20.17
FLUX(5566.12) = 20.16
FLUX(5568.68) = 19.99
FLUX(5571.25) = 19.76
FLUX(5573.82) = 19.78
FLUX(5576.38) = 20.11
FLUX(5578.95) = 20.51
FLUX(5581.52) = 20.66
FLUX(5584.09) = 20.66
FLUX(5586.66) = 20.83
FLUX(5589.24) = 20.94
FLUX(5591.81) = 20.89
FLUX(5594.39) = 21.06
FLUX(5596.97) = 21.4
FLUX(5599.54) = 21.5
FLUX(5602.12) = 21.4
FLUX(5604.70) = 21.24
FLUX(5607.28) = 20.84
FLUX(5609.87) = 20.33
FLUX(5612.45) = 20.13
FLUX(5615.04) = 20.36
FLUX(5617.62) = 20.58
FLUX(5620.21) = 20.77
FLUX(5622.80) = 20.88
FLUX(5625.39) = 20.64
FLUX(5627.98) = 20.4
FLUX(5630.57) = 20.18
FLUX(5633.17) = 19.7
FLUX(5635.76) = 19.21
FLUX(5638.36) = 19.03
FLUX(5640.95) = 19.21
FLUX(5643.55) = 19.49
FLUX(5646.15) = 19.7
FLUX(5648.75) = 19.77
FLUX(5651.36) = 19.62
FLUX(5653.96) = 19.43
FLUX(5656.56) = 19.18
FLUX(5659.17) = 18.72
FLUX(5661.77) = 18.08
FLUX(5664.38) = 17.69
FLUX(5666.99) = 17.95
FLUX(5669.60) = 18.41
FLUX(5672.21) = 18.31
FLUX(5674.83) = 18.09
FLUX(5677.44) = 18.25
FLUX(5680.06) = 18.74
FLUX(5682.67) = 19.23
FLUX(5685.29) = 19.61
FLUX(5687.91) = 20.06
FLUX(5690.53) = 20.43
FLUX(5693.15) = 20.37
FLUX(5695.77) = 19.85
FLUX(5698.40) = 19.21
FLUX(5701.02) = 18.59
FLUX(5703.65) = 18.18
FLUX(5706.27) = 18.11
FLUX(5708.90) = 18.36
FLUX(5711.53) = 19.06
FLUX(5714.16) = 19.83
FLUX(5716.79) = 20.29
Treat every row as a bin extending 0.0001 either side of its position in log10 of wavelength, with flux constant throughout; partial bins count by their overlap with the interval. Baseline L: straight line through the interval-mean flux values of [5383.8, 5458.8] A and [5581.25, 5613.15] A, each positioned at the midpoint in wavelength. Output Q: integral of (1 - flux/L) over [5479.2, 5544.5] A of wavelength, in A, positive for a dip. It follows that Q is 4.7 A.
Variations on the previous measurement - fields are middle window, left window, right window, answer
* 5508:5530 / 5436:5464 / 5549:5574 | 1.5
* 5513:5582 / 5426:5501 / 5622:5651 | 0.7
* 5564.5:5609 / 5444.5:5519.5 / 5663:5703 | -3.0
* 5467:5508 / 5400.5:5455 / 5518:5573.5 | 1.6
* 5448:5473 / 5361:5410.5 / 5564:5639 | -0.1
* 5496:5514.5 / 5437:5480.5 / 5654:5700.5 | 2.1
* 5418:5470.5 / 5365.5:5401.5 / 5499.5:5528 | -2.8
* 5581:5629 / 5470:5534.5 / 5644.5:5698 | -4.1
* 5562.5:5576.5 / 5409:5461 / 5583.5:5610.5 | 0.7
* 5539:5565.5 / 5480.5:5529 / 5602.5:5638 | -1.0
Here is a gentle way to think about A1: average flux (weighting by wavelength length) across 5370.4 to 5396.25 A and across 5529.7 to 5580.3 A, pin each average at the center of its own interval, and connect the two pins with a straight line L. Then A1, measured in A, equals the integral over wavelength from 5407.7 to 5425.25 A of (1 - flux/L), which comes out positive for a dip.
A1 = 0.5 A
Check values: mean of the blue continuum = 20.7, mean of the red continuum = 20.2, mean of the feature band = 20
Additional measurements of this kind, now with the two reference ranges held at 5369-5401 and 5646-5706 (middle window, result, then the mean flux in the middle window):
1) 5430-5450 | -0.5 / 21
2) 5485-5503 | 0.7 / 19.3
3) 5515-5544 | 0.3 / 19.7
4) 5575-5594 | -1.1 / 20.7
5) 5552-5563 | -0.3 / 20.2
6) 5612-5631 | -1.2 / 20.5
